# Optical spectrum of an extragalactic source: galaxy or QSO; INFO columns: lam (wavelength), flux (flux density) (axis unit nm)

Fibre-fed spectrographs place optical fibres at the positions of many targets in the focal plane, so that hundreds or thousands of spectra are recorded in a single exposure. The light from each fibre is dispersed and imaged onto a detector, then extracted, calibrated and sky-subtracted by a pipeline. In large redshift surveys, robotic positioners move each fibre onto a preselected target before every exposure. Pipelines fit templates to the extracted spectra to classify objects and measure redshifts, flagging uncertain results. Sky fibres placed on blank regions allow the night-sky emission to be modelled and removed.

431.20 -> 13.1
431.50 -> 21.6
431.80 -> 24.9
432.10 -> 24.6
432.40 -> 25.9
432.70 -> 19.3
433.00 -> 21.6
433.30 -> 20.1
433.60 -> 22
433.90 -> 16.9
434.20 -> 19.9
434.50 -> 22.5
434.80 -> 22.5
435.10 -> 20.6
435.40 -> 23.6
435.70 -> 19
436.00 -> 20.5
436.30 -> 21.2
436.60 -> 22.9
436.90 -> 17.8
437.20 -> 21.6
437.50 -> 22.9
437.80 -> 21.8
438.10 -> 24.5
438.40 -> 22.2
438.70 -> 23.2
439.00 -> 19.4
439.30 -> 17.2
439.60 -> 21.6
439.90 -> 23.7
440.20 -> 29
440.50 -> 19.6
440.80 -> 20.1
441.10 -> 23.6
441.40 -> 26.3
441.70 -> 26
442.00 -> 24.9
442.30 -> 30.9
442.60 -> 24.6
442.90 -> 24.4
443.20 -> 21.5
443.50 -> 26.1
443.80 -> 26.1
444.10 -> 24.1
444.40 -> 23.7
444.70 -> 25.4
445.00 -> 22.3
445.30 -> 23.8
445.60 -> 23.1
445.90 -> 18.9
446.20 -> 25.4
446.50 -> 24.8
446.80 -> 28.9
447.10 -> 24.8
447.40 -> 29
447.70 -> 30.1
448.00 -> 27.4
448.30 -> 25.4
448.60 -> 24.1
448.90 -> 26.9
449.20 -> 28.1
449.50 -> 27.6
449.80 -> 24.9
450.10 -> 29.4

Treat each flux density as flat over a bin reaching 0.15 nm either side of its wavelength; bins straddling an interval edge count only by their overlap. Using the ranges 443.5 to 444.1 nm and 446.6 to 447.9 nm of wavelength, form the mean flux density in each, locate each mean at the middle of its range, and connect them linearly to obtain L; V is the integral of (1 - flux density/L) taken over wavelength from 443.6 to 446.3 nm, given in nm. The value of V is 0.28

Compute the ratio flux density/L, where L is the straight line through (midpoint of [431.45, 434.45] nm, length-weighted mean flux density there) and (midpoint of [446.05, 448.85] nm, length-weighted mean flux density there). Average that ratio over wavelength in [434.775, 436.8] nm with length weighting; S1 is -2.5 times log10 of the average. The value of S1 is 0.07 mag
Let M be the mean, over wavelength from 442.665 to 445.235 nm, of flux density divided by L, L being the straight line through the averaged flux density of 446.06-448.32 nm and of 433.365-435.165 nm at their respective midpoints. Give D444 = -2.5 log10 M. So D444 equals 0.056 mag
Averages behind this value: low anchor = 20.7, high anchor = 27.1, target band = 24.2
